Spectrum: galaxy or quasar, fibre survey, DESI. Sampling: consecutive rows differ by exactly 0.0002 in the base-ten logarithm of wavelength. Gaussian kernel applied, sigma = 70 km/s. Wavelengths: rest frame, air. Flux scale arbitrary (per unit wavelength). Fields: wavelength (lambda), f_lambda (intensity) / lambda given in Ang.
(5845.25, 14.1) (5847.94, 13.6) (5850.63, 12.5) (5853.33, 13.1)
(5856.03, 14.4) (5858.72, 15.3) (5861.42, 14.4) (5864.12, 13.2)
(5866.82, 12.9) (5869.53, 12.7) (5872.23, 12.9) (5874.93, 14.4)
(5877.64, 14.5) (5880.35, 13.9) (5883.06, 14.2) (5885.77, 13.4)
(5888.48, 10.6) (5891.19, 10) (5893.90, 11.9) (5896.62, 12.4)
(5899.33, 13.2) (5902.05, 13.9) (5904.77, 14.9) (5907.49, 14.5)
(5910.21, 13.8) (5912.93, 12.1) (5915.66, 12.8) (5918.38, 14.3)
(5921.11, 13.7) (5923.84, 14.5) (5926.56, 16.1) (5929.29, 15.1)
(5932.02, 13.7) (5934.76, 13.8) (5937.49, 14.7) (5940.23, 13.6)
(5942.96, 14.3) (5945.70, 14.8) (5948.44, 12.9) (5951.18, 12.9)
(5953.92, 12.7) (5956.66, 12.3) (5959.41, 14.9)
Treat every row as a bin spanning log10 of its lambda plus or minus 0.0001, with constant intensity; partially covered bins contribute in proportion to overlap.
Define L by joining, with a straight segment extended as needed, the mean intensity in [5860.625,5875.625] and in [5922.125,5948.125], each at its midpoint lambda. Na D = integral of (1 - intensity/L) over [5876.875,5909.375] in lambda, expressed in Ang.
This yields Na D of 1.5 Ang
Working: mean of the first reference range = 13.3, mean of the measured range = 13.1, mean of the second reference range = 14.4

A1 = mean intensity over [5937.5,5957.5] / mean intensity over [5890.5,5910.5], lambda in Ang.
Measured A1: 1.03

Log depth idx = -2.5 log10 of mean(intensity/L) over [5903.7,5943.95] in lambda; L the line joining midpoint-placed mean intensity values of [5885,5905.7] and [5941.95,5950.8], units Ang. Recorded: -0.07 mag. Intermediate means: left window 12.5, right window 13.9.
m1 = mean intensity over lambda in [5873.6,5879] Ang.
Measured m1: 14.4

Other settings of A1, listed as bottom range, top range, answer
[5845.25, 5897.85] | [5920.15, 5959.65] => 1.06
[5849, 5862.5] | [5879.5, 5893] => 0.89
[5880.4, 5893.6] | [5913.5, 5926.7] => 1.14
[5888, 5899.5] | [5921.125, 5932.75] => 1.28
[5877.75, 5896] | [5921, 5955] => 1.13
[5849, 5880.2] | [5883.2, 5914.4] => 0.94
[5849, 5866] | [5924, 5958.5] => 1.01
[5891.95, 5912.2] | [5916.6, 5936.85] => 1.08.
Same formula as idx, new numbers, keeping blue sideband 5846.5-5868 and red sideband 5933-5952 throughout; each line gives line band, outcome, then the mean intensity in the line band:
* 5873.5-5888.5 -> 0.00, 13.8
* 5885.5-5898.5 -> 0.19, 11.6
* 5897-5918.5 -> 0.02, 13.6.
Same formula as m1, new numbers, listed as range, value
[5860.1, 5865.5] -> 13.8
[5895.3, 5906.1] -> 13.6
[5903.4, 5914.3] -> 13.8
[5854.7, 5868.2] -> 14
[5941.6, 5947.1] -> 14.5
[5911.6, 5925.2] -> 13.5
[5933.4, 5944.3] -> 14.1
